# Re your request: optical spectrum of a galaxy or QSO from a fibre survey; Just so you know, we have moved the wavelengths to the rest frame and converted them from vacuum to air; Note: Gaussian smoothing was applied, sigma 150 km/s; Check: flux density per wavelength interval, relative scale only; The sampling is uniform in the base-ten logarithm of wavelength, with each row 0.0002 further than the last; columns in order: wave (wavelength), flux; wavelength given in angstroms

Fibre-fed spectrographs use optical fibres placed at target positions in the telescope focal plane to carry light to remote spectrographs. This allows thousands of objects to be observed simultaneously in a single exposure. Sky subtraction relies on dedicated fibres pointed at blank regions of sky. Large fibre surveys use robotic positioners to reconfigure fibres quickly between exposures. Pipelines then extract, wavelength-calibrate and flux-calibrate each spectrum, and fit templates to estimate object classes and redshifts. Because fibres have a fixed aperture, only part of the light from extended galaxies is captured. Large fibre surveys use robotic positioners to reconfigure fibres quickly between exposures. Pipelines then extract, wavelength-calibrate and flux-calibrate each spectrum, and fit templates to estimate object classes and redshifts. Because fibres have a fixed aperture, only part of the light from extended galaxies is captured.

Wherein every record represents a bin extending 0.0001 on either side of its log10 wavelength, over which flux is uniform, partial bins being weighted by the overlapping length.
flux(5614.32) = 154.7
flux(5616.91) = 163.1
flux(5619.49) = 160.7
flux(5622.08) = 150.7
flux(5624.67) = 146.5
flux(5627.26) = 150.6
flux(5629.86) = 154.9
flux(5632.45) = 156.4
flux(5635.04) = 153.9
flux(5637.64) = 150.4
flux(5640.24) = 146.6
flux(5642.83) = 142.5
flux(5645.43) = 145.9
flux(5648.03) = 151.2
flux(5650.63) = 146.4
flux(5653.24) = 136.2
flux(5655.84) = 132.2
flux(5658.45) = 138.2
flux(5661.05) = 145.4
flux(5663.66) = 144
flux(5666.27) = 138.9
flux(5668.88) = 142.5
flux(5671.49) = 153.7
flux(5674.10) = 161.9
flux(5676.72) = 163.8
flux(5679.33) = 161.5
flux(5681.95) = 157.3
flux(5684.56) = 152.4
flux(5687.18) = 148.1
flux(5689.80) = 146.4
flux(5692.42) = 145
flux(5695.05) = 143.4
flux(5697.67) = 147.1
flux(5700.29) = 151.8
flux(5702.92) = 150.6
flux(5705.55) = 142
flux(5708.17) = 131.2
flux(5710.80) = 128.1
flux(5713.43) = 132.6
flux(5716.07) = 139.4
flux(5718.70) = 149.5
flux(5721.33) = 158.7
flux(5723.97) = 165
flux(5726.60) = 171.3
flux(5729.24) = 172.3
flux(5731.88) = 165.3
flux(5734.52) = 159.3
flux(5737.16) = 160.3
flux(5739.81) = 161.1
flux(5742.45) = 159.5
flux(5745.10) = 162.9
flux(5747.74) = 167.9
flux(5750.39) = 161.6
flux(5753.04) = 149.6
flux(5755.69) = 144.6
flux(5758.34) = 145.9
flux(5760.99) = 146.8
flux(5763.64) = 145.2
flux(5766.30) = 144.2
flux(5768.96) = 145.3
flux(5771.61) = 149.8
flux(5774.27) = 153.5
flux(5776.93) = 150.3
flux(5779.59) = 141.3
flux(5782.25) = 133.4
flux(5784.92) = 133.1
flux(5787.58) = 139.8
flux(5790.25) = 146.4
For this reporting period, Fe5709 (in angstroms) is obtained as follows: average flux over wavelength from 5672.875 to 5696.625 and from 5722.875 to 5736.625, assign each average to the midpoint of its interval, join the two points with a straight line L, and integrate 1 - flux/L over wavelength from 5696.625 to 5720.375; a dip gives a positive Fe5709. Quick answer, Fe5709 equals 2.7 angstroms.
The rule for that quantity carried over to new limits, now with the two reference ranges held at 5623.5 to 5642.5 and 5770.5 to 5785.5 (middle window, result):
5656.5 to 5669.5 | 0.7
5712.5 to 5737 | -1.9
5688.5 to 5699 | 0.2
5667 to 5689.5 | -0.8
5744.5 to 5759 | -1.0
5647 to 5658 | 0.7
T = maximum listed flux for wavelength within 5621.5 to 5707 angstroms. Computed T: 163.8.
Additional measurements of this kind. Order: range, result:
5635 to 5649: 153.9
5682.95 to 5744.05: 172.3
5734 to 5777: 167.9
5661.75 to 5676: 161.9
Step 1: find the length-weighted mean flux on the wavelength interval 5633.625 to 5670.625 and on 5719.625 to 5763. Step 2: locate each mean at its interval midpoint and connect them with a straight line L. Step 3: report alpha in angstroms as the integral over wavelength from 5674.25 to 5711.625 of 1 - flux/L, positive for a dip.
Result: 0.6 angstroms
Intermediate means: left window 144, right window 159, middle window 148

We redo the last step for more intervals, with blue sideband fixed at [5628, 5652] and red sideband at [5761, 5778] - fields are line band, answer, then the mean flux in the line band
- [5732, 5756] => -1.81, 159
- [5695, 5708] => 0.26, 146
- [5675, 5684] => -0.66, 160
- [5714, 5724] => -0.10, 150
